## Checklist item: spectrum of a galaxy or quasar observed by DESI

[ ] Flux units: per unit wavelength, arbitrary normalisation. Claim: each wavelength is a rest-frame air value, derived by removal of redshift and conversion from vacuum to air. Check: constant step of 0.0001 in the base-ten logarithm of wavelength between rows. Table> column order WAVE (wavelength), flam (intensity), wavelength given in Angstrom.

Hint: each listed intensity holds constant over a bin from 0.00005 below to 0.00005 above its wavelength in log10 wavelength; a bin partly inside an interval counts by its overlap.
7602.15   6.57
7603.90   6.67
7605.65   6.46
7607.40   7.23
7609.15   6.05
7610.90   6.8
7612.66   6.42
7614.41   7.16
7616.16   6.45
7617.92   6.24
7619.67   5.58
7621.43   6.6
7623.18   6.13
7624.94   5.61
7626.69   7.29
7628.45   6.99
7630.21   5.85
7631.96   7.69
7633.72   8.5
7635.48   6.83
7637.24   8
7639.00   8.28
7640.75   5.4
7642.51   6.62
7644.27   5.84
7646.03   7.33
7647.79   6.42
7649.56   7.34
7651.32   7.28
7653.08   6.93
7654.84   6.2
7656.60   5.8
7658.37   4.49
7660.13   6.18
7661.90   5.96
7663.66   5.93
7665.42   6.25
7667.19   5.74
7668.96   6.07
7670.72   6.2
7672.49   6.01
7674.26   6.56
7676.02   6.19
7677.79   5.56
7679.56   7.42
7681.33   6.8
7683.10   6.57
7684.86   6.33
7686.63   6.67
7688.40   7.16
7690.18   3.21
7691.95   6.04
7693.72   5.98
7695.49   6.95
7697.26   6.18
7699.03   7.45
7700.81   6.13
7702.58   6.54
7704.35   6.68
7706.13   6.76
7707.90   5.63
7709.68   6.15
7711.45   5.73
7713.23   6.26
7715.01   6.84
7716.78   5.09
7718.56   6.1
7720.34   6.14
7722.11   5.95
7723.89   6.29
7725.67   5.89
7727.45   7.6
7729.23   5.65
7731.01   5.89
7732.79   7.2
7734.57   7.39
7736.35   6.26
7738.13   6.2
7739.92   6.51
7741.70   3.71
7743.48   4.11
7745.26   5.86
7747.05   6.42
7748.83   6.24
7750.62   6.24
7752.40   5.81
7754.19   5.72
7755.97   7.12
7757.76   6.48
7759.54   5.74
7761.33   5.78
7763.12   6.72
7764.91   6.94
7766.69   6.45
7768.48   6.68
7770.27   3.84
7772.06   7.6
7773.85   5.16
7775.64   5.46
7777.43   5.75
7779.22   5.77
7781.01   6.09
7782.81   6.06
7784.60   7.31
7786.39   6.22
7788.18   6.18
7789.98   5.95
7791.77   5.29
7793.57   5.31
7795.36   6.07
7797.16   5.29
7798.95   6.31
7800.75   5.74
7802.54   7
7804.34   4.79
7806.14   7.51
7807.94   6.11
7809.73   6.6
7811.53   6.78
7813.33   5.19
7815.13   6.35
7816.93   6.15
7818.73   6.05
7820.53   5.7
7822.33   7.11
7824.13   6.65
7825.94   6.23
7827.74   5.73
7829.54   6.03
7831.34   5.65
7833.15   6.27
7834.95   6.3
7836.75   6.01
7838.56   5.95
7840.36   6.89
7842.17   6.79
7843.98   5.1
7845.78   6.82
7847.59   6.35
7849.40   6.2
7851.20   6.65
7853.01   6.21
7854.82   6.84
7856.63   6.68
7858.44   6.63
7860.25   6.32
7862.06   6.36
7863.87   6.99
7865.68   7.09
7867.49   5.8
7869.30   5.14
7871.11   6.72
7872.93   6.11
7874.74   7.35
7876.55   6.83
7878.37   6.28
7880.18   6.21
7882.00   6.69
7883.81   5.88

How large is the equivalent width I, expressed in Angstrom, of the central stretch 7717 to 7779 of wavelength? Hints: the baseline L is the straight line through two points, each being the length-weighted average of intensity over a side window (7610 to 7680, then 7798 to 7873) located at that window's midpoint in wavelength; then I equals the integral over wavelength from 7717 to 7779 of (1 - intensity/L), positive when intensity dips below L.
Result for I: 3.0 Angstrom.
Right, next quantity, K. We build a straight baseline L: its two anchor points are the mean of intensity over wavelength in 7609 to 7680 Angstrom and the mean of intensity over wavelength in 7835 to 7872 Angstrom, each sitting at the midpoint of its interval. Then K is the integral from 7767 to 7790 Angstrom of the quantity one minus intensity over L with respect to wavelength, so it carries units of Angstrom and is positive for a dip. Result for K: 1.43 Angstrom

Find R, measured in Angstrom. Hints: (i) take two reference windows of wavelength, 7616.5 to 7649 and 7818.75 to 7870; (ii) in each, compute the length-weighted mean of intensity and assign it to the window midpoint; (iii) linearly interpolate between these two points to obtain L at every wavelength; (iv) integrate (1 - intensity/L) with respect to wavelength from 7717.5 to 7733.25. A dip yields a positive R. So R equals 0.7 Angstrom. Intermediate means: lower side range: 6.73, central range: 6.26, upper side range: 6.3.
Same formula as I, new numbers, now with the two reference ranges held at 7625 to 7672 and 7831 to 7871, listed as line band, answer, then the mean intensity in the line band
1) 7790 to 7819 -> 1.6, 6.03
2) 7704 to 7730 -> 1.3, 6.18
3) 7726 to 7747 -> 1.4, 6.04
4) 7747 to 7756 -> 0.4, 6.16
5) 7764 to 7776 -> 0.7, 6.05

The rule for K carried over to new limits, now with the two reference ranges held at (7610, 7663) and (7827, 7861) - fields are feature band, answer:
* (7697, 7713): 0.33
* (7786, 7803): 1.24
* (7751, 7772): 0.77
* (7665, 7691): 1.40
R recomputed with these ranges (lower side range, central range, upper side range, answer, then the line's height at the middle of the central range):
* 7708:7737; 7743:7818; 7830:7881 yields 2.9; 6.31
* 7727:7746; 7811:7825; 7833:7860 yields 0.1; 6.28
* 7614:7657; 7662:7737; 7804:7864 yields 3.7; 6.6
